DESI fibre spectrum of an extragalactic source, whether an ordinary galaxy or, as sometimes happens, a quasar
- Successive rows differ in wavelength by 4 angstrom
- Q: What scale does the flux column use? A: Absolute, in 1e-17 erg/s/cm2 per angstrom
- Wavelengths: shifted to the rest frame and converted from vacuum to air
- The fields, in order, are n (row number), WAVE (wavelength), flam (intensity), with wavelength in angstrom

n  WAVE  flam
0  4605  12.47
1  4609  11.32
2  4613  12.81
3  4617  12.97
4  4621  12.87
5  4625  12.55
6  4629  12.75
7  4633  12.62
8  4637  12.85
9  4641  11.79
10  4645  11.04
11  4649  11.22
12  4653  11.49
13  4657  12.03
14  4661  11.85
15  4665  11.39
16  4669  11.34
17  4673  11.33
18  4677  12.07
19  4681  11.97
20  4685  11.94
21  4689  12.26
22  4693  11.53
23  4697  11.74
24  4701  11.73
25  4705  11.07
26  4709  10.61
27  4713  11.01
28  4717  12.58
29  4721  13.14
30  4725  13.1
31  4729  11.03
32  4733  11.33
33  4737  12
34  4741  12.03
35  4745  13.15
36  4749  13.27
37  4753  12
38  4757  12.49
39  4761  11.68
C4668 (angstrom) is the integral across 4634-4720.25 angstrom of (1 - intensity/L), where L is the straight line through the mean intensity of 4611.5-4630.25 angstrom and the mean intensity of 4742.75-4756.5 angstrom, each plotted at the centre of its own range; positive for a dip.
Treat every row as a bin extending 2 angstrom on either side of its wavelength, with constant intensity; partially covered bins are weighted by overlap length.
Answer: 7.3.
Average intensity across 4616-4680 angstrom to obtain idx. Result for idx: 12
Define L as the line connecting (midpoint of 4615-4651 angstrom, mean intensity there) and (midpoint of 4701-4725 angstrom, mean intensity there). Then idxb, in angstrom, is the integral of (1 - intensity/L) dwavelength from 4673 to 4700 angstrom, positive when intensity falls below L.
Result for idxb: 0.2 angstrom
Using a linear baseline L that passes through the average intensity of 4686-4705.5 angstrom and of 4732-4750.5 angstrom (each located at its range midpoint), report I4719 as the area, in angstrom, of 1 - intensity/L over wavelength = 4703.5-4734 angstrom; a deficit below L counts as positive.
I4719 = 0.8 angstrom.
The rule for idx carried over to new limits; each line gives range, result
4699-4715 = 11.1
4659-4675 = 11.5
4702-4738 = 11.8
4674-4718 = 11.7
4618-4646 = 12.4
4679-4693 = 12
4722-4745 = 12.1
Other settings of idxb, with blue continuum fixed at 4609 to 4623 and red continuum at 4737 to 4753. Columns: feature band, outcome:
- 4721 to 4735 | 0.7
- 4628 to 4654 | 1.4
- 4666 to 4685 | 1.4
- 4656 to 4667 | 0.8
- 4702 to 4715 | 1.7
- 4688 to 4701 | 0.9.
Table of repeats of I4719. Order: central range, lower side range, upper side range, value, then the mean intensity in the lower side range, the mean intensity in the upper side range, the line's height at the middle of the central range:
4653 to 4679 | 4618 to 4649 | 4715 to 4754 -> 1.4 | 12.3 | 12.4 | 12.3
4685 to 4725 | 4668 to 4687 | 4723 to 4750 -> 0.5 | 11.8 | 12.2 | 12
